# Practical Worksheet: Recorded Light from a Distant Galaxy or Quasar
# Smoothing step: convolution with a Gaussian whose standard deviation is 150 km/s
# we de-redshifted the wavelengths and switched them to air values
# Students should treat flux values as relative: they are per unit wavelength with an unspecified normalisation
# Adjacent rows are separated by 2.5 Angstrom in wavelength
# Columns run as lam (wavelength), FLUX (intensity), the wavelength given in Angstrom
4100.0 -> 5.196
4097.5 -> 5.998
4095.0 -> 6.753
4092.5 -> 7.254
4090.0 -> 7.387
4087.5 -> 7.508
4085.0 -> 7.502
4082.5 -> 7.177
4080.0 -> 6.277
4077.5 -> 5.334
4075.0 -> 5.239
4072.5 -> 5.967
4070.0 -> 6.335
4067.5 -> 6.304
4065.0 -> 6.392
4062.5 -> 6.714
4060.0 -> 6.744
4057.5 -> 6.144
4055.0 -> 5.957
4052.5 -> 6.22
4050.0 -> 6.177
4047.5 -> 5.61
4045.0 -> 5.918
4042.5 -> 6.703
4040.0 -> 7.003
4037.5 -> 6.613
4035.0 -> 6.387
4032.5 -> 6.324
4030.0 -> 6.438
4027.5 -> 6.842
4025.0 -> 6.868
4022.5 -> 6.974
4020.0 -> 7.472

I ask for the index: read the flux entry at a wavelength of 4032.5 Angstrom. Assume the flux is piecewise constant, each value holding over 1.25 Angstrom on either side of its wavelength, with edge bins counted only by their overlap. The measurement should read 6.324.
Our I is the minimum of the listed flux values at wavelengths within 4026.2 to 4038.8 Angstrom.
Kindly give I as 6.324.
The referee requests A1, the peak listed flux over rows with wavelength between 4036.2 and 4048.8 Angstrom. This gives 7.003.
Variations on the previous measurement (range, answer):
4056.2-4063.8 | 6.744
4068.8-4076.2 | 6.335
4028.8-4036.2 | 6.438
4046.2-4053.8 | 6.22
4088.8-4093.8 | 7.387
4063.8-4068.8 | 6.392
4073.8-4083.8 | 7.177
